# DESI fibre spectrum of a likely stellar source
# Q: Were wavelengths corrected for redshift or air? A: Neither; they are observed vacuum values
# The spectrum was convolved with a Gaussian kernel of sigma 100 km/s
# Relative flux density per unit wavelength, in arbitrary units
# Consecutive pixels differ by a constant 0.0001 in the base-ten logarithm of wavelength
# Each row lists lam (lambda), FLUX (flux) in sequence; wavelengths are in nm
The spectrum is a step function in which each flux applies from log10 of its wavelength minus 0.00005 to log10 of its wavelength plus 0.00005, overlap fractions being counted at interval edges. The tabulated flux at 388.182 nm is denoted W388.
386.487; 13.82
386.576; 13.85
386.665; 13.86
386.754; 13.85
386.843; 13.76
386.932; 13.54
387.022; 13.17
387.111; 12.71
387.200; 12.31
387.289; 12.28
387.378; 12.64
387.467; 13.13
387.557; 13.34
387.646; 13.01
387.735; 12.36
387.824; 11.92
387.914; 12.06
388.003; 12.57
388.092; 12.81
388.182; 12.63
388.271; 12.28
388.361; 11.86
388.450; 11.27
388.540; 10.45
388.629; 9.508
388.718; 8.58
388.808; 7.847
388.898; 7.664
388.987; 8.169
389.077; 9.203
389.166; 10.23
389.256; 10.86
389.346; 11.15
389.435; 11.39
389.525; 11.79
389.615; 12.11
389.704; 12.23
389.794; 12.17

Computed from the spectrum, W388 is 12.63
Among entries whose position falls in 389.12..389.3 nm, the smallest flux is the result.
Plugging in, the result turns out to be 10.23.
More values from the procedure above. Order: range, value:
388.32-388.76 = 8.58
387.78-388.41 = 11.86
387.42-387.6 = 13.13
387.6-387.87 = 11.92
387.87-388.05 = 12.06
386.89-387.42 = 12.28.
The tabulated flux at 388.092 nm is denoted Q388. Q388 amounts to 12.81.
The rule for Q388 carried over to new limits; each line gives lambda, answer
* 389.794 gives 12.17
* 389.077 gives 9.203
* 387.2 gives 12.31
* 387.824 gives 11.92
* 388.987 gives 8.169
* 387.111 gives 12.71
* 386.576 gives 13.85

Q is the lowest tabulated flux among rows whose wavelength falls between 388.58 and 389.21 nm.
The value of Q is 7.664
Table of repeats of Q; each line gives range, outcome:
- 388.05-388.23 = 12.63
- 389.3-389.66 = 11.15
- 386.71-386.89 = 13.76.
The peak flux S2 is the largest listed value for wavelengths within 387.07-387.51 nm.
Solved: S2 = 13.13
